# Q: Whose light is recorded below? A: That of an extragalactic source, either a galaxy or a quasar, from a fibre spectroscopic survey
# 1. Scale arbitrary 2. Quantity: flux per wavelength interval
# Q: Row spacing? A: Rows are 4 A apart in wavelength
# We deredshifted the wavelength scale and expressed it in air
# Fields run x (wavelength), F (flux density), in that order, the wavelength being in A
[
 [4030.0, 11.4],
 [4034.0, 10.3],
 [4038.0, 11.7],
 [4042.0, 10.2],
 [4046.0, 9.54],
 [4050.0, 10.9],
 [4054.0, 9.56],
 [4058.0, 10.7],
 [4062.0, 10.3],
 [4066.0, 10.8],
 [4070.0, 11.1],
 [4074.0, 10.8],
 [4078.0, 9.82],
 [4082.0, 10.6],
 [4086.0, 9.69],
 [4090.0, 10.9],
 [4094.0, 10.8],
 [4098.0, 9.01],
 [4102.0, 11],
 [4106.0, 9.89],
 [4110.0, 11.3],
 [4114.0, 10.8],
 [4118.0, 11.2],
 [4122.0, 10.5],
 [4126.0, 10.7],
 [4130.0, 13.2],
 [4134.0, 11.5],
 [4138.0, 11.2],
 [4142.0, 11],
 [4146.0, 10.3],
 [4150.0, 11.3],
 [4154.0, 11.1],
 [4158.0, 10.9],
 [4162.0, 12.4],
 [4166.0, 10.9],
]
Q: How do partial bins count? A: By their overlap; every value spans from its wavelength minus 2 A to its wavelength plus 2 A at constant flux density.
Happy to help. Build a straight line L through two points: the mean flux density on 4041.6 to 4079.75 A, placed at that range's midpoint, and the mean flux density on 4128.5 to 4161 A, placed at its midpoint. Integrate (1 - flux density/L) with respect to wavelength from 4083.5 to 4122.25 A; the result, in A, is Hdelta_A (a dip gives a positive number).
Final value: 1.2 A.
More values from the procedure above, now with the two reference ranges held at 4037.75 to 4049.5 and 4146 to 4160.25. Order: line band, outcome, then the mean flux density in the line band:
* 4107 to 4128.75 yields -0.3 A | 10.9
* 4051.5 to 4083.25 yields 0.1 A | 10.5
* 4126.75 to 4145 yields -1.1 A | 11.6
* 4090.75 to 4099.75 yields 0.5 A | 10.1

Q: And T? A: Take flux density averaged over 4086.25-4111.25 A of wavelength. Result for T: 10.4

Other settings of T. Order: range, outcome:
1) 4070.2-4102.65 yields 10.3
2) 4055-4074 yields 10.7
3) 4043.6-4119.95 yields 10.5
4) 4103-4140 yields 11.1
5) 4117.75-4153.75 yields 11.2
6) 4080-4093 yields 10.4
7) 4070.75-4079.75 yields 10.4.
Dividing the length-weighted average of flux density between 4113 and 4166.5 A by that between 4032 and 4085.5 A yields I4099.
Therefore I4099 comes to 1.07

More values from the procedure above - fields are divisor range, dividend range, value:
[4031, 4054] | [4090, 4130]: 1.02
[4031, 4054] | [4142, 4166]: 1.06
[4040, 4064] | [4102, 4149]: 1.08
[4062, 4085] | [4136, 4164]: 1.06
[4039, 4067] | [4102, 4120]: 1.05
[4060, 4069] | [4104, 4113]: 1.00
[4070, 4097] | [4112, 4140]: 1.08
